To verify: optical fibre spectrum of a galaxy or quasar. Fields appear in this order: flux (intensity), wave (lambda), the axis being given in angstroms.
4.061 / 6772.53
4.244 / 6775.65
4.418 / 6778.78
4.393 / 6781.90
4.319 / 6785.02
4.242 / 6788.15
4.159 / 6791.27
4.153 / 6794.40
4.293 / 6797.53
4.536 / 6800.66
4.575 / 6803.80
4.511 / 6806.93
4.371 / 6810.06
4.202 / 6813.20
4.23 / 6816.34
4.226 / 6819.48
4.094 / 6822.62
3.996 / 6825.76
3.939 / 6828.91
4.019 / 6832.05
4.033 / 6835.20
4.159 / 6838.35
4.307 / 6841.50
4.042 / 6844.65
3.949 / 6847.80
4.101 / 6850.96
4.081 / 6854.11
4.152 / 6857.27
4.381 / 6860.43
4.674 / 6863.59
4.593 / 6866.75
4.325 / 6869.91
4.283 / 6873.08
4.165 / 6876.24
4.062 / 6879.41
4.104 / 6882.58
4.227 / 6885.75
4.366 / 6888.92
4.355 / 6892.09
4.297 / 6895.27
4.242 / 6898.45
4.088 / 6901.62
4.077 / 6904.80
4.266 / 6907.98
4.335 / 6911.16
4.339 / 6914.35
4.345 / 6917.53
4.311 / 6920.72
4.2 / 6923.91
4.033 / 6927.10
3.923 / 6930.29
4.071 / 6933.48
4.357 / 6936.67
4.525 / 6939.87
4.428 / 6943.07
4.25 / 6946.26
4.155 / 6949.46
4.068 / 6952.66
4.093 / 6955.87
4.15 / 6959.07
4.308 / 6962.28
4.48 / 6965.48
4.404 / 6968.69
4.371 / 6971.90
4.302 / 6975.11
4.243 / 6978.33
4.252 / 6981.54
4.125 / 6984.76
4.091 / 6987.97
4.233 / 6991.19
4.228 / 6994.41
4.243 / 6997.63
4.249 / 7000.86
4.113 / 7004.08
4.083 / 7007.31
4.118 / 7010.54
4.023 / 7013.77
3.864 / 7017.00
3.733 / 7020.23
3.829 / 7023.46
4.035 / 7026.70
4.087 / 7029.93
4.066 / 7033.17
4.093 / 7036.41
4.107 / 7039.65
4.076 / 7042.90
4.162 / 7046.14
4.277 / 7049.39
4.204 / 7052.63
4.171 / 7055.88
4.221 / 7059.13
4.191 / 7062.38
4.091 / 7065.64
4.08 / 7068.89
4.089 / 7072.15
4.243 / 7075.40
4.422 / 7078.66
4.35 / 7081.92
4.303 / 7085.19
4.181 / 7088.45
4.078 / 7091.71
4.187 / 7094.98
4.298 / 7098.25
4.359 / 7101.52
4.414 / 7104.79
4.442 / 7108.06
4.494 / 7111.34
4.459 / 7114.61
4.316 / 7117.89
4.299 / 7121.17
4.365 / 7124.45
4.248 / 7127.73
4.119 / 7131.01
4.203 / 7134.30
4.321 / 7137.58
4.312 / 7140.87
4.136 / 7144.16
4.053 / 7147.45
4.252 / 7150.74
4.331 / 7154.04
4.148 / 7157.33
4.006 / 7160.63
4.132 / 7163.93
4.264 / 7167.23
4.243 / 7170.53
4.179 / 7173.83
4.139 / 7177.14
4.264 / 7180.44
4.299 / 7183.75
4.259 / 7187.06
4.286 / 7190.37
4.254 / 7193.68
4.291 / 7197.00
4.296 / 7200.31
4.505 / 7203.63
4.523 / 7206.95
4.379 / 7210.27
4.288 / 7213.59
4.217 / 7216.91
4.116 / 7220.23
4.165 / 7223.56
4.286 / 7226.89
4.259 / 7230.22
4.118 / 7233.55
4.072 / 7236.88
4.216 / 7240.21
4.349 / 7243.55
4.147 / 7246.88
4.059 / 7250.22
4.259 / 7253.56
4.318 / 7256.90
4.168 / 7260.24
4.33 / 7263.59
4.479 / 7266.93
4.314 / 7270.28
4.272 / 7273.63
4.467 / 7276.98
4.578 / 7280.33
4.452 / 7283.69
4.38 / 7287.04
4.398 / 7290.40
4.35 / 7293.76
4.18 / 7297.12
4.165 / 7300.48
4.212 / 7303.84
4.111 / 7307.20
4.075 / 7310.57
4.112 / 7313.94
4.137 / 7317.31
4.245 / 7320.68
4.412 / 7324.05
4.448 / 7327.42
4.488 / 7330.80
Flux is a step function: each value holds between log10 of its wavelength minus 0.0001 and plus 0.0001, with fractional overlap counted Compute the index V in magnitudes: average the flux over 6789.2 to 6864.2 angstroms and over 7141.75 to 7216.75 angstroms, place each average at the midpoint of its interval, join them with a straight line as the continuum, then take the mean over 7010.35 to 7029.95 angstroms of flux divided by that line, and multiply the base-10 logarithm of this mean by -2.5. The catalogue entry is 0.08 mag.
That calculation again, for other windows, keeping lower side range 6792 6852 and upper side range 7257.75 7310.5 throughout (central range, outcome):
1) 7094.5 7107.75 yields -0.02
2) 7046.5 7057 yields 0.01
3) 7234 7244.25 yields 0.03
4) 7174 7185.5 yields 0.02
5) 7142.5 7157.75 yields 0.02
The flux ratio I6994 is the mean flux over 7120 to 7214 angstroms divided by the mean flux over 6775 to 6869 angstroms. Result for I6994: 1.00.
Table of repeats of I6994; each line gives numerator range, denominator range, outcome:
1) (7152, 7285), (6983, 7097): 1.03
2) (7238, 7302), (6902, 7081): 1.03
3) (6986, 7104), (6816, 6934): 0.99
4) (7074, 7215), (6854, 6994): 1.01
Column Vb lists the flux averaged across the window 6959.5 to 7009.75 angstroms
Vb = 4.24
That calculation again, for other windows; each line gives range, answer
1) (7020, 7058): 4.08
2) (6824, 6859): 4.07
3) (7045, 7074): 4.17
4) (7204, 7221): 4.33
